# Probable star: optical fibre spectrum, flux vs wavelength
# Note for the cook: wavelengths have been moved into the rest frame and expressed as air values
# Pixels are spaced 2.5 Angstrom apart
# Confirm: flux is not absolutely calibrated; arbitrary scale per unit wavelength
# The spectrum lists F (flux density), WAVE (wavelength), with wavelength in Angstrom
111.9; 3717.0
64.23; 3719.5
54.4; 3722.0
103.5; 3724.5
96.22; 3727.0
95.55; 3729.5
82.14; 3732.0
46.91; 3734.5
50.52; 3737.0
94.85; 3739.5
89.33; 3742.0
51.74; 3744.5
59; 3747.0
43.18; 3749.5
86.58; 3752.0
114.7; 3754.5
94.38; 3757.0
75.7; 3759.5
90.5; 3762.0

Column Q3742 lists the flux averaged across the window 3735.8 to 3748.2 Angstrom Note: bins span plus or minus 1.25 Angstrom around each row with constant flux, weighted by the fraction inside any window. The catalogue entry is 69.2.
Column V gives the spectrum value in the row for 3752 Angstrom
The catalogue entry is 86.58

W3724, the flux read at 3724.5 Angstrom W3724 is 103.5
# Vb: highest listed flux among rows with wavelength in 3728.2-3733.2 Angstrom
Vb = 95.55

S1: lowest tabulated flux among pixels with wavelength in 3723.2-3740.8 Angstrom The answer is 46.91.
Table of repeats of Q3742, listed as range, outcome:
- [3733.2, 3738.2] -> 49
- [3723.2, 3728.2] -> 99.4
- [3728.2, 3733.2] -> 89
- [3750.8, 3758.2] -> 98.7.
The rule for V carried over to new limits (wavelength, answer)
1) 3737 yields 50.52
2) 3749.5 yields 43.18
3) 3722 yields 54.4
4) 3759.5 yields 75.7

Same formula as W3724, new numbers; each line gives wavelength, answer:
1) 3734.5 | 46.91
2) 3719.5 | 64.23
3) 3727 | 96.22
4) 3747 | 59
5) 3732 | 82.14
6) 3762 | 90.5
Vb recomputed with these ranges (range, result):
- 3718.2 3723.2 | 64.23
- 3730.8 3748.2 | 94.85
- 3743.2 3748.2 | 59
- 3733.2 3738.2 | 50.52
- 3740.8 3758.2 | 114.7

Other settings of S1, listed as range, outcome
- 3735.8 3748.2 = 50.52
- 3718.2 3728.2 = 54.4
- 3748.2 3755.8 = 43.18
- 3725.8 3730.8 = 95.55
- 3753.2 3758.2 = 94.38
